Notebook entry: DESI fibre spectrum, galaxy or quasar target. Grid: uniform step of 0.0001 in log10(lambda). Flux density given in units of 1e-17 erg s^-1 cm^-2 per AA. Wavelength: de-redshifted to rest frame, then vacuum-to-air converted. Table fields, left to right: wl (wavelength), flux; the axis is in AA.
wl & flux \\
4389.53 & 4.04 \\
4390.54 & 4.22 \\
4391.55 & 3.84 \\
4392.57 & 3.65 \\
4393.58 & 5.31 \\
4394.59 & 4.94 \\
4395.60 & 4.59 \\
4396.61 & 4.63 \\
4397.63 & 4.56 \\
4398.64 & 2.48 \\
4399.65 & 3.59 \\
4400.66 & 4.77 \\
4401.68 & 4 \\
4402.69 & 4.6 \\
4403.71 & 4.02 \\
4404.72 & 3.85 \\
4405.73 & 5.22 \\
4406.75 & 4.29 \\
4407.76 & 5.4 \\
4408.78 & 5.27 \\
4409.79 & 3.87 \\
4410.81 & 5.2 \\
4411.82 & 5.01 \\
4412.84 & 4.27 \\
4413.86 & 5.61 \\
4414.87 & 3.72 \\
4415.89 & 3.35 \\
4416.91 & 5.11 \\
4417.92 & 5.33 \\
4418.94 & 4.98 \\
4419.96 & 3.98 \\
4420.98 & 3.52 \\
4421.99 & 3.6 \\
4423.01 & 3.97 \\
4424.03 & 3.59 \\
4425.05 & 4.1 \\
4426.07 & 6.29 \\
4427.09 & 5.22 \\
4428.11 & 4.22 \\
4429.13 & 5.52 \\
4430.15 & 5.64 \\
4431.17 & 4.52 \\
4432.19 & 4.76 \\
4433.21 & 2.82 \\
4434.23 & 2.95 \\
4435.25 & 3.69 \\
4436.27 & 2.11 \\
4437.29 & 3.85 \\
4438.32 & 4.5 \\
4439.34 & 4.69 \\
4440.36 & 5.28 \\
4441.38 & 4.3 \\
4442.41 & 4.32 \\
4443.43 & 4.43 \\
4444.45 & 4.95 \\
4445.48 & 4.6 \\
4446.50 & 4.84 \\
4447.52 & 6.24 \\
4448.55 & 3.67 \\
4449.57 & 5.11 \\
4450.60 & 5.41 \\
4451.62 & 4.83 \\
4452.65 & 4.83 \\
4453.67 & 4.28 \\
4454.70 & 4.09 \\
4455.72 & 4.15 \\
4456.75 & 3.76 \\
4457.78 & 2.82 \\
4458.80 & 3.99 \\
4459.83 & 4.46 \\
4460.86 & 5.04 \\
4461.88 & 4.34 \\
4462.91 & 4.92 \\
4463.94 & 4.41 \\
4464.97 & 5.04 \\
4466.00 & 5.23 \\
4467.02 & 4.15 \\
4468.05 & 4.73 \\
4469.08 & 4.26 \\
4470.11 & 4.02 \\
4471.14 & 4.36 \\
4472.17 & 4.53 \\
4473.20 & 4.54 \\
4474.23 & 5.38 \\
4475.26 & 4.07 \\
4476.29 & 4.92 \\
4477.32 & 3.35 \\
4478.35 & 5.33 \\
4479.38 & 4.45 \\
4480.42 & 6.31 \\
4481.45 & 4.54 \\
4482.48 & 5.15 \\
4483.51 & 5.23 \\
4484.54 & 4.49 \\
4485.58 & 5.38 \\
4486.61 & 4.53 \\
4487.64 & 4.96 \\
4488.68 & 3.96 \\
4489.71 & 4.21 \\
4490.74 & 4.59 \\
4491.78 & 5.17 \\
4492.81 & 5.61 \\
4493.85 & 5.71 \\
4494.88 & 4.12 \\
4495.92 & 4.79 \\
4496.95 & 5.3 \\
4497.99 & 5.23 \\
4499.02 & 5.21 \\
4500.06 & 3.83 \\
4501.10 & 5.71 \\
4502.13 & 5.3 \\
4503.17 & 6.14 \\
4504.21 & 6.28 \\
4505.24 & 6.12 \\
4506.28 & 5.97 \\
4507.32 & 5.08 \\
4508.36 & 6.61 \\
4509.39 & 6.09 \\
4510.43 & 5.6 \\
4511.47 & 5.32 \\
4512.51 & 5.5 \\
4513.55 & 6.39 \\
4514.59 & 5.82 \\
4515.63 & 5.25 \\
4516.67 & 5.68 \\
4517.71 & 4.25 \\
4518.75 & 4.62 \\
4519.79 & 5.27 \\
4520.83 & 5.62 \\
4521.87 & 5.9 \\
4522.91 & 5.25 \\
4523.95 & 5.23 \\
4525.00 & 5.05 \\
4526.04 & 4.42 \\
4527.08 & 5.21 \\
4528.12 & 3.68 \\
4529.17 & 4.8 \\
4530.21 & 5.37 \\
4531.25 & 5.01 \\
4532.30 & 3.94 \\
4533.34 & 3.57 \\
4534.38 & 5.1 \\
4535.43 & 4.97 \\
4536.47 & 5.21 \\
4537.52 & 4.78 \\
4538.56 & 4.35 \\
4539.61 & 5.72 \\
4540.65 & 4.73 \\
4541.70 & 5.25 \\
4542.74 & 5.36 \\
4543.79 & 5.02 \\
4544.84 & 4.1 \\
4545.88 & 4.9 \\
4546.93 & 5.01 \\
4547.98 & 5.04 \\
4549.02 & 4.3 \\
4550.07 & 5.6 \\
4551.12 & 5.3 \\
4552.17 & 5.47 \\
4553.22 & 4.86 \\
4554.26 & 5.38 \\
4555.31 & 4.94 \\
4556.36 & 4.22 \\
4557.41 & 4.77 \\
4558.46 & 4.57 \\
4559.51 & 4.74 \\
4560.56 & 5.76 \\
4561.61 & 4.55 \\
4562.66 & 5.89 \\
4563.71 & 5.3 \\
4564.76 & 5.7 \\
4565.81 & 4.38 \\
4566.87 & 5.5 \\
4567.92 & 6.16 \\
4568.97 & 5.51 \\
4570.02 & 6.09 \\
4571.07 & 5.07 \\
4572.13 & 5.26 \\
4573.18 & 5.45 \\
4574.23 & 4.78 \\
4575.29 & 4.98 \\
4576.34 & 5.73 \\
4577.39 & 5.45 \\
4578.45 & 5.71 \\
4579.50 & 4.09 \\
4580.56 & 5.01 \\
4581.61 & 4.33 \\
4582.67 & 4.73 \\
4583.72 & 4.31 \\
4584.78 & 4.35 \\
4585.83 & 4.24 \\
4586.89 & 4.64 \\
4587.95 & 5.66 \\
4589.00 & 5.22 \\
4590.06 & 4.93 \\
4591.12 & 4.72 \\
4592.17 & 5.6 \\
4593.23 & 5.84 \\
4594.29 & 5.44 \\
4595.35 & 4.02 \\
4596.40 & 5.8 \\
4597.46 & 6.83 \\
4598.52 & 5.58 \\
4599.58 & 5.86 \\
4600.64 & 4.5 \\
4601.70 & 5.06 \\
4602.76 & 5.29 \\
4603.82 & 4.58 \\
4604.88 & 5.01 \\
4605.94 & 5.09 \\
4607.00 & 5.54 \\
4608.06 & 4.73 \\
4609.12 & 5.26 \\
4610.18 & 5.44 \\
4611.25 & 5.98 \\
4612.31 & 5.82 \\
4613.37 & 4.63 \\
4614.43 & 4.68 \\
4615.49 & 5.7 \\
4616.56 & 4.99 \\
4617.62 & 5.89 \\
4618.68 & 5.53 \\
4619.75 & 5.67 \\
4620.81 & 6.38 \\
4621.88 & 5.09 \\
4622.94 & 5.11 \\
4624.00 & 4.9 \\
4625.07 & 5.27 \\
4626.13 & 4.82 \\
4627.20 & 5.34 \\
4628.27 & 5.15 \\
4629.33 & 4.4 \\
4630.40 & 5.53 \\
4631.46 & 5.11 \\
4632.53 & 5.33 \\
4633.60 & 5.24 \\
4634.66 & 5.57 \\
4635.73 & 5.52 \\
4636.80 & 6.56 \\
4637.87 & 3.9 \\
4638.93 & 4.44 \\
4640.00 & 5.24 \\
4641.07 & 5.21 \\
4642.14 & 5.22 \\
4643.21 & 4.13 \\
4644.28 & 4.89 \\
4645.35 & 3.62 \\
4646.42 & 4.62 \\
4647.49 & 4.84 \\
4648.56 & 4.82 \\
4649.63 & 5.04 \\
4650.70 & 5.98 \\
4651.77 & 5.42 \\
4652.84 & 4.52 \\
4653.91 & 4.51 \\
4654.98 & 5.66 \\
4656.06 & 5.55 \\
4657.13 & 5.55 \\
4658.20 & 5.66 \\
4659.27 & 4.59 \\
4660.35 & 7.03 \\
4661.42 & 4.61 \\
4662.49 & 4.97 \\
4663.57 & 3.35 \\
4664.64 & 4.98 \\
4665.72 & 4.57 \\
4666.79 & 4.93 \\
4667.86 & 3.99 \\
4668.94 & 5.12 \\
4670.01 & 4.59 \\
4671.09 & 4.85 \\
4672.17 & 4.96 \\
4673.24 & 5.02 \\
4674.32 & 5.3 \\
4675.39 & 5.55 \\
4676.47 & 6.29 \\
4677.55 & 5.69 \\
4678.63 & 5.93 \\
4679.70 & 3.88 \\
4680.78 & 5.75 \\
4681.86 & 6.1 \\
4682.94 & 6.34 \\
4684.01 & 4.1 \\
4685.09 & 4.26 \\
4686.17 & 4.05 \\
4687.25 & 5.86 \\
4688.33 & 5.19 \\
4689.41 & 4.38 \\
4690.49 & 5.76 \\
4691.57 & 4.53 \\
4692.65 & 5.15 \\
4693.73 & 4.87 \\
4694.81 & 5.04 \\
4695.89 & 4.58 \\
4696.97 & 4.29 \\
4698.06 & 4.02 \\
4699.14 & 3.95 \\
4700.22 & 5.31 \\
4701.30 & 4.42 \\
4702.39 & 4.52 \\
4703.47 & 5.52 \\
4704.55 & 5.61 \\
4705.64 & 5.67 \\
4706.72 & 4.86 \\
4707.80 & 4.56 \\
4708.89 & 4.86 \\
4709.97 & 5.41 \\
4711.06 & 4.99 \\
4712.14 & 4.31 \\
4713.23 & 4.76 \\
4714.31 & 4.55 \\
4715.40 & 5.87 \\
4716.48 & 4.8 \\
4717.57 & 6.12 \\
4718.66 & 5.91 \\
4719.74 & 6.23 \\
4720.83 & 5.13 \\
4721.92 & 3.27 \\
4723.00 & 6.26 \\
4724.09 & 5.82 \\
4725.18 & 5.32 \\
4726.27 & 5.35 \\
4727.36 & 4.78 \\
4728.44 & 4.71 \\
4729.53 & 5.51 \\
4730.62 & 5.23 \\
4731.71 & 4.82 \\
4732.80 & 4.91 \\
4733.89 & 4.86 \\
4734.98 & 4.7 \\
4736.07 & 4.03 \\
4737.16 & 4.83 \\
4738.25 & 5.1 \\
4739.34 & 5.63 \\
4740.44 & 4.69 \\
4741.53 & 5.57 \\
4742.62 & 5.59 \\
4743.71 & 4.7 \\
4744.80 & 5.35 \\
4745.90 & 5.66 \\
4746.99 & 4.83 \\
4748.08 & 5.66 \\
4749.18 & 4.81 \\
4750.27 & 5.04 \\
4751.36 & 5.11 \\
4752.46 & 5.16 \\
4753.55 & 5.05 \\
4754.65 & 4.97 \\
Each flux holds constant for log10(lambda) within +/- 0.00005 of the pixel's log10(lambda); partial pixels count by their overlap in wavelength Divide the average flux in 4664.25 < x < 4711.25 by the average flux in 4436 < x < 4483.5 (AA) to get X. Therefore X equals 1.1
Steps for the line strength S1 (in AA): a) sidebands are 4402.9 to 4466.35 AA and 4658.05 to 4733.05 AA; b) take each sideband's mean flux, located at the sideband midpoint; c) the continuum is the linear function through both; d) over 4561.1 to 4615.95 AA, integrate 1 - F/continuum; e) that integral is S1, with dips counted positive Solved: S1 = -4.3 AA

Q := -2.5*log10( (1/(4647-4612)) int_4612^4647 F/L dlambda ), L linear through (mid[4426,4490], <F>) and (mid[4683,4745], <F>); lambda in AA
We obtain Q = -0.06 mag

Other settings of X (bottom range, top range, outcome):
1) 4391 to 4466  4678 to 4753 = 1.14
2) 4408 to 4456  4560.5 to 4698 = 1.14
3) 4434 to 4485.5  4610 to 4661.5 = 1.15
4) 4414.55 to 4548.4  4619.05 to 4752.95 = 1.06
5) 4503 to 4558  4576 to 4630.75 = 1.01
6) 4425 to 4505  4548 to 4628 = 1.11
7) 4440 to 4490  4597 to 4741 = 1.10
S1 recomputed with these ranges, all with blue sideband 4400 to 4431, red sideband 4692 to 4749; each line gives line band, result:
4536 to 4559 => -0.81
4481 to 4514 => -3.85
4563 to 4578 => -1.79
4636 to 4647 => 0.28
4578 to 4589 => 0.25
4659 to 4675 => 0.31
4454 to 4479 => 1.32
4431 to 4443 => 1.67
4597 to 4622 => -2.59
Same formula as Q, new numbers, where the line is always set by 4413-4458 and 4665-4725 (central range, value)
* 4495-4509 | -0.195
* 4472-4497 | -0.068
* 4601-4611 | -0.064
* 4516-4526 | -0.122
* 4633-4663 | -0.037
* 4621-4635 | -0.061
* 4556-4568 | -0.084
